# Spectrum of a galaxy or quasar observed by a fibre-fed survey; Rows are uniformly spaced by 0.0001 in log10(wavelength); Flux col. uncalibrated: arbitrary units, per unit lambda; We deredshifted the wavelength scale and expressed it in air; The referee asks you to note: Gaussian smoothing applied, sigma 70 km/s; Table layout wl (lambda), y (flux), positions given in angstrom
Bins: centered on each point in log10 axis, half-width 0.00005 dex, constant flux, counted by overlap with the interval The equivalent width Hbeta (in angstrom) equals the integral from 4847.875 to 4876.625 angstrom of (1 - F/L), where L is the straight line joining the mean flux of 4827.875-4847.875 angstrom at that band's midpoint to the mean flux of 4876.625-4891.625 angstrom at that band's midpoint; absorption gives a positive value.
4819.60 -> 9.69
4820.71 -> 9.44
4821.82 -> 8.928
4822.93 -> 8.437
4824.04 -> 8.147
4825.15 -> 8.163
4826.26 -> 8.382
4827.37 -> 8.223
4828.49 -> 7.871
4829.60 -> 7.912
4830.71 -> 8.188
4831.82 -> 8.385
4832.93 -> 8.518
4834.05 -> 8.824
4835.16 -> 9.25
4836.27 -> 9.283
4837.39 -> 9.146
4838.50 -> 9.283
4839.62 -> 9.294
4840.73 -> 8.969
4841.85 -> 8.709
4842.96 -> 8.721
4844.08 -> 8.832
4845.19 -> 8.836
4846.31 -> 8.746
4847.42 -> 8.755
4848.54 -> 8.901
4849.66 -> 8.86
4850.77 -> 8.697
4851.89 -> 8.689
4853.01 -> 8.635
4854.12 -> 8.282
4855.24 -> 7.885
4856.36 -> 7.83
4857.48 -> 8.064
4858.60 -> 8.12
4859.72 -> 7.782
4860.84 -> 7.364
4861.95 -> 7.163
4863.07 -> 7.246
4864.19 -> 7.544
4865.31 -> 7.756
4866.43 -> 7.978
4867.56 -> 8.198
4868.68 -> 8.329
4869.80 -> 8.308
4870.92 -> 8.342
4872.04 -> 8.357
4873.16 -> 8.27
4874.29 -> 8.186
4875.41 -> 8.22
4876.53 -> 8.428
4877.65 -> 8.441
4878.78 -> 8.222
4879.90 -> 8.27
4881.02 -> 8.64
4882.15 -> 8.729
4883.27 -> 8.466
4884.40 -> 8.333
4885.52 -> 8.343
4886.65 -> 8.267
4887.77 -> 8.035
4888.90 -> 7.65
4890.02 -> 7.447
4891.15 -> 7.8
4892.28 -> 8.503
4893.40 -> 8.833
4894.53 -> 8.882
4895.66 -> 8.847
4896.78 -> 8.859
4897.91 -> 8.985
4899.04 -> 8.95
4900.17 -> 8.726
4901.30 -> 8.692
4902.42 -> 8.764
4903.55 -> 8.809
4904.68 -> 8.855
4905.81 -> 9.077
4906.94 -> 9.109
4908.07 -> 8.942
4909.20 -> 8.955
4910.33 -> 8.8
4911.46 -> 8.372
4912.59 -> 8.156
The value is 1.1 angstrom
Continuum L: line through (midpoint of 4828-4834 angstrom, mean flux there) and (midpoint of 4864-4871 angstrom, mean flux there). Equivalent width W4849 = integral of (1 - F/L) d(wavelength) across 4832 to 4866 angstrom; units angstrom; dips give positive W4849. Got -1.3 angstrom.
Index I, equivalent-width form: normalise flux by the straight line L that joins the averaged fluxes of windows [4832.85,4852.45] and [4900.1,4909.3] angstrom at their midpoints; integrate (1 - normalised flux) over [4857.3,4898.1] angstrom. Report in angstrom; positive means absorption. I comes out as 3.3 angstrom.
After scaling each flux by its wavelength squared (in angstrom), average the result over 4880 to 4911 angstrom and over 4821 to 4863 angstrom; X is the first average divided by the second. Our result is 1.0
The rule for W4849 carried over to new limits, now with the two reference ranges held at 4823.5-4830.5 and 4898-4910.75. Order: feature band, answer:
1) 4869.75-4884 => 0.4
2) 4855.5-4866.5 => 1.0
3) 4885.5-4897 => 0.6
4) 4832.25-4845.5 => -1.2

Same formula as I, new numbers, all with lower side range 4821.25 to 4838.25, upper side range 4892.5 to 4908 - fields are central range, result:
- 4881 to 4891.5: 0.8 angstrom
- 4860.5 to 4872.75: 1.2 angstrom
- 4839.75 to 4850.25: -0.3 angstrom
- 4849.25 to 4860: 0.4 angstrom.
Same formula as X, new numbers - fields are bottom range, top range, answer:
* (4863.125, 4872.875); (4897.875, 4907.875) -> 1.12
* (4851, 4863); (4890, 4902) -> 1.10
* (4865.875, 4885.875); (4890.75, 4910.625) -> 1.07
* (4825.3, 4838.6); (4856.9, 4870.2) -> 0.92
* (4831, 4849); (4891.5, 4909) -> 1.02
